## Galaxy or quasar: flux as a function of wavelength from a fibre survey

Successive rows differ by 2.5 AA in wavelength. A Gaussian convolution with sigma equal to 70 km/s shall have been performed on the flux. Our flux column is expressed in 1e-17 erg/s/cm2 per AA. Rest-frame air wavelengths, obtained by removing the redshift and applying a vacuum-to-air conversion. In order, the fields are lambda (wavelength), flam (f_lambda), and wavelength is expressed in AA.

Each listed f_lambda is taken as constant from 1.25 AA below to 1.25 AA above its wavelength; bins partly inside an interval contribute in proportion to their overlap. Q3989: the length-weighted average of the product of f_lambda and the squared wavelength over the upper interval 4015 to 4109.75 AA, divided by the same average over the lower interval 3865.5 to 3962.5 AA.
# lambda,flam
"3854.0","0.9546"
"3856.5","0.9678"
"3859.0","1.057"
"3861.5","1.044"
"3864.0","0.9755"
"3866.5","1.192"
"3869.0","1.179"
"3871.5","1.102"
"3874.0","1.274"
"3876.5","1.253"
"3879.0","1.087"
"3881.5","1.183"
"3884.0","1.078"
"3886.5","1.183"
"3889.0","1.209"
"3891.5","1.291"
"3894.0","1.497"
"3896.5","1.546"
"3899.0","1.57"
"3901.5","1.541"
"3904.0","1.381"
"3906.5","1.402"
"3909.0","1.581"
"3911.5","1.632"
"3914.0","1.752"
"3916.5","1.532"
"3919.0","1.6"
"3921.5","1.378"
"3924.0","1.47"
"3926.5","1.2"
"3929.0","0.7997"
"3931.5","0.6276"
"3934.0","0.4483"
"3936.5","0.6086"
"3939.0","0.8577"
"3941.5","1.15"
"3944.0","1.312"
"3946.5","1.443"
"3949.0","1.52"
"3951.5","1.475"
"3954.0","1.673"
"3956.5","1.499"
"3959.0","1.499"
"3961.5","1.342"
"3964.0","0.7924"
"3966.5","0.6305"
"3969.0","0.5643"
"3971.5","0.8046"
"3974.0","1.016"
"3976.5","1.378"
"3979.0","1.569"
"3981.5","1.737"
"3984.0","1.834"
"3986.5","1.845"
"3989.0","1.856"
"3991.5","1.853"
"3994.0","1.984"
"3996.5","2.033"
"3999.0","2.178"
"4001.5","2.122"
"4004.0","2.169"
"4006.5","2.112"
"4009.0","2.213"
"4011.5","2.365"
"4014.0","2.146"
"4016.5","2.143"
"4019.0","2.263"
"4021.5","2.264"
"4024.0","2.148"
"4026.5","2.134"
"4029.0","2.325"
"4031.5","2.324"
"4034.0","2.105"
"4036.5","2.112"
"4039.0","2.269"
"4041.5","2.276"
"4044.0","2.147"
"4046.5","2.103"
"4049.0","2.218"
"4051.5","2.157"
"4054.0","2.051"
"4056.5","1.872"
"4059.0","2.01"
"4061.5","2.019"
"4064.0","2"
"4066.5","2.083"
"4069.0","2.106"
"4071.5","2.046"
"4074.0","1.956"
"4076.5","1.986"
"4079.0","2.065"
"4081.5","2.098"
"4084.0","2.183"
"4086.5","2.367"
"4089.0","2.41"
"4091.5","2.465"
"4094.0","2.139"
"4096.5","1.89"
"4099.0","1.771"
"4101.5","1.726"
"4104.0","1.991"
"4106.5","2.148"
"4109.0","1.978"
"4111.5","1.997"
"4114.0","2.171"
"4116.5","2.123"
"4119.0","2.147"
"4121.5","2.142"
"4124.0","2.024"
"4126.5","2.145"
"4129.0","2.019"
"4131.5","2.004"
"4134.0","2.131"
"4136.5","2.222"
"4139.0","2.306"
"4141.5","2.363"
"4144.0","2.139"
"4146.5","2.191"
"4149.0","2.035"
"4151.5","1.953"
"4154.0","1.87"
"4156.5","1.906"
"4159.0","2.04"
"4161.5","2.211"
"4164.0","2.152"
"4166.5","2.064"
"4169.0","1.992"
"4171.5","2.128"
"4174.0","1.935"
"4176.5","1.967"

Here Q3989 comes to 1.8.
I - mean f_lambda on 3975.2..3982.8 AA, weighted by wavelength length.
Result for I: 1.56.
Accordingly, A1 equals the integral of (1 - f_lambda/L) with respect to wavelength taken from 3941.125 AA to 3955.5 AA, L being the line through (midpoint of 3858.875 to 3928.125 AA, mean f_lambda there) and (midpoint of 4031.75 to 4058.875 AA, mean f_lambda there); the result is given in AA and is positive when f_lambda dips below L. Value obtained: 1.5 AA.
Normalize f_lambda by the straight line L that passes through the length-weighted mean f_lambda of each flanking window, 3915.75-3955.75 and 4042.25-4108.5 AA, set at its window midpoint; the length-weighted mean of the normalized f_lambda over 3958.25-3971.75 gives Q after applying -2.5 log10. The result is 0.42 mag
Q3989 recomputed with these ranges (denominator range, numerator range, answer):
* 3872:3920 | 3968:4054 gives 1.50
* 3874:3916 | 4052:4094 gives 1.66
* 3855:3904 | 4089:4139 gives 1.91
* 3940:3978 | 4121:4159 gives 1.90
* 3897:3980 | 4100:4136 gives 1.81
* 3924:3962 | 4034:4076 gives 1.88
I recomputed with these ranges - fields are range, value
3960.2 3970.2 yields 0.837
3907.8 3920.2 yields 1.62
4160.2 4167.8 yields 2.14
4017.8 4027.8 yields 2.2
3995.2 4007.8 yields 2.12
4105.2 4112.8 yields 2.04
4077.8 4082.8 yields 2.08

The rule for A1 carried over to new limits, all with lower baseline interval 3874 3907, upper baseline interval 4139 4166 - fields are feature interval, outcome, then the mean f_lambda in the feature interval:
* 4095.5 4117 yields -0.1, 1.97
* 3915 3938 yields 5.5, 1.08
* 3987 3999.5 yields -2.6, 1.96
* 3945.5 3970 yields 4.3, 1.25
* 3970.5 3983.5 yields 2.0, 1.34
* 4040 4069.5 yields -4.6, 2.09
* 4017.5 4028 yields -3.0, 2.2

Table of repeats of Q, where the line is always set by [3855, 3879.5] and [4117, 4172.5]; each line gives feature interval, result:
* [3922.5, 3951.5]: 0.27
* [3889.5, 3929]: -0.16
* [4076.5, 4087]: -0.14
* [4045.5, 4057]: -0.18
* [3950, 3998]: 0.04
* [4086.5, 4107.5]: -0.08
